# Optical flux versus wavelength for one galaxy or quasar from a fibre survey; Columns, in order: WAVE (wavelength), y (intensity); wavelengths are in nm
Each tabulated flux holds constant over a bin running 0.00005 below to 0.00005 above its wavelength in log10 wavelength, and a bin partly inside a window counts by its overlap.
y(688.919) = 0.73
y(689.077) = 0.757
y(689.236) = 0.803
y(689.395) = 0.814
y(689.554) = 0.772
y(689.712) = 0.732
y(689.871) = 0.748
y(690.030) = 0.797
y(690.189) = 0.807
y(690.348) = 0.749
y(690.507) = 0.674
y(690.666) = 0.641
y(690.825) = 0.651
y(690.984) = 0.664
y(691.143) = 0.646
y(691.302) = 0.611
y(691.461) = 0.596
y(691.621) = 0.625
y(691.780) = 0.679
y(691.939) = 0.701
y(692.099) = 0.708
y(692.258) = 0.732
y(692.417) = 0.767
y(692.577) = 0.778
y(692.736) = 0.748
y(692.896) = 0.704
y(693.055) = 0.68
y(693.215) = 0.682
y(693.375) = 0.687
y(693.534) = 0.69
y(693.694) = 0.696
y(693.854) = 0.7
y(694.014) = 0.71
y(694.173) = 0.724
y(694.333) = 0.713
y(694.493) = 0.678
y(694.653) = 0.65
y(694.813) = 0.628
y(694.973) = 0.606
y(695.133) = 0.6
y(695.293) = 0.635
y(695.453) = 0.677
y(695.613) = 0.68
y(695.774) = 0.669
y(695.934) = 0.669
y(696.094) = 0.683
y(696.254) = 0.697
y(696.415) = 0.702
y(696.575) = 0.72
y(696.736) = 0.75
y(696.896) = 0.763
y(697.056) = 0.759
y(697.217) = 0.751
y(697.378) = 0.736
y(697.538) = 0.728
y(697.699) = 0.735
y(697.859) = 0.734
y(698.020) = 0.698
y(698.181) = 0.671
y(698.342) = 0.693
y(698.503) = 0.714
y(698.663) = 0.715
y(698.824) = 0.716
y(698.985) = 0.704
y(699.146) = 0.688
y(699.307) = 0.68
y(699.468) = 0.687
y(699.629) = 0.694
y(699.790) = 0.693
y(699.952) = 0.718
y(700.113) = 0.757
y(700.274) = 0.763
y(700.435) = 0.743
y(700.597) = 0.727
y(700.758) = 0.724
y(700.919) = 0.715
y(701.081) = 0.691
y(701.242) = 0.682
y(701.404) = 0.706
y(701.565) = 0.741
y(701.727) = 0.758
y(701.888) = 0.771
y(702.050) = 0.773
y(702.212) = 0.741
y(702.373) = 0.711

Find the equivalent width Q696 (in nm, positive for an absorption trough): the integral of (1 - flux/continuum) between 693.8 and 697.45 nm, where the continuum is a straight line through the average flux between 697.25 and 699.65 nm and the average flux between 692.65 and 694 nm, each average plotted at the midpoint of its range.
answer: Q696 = 0.06 nm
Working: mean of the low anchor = 0.699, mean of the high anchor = 0.707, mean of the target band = 0.691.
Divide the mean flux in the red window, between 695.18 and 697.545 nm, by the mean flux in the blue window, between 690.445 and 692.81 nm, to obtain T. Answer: 1.0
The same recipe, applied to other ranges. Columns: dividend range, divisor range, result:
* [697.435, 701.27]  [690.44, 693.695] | 1.04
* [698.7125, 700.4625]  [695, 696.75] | 1.05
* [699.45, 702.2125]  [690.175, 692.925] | 1.05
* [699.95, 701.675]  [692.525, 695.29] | 1.06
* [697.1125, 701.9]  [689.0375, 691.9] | 1.01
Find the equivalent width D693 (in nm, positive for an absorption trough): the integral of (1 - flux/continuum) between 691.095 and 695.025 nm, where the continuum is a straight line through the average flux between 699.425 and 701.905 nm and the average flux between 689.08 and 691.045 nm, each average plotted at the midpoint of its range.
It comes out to 0.26 nm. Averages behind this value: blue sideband 0.739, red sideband 0.722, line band 0.686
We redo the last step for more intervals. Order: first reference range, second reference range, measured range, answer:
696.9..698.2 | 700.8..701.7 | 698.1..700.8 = 0.04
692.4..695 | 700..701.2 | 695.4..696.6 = 0.04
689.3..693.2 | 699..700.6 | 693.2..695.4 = 0.12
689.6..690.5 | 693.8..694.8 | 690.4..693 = 0.17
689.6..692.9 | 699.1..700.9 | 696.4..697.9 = -0.06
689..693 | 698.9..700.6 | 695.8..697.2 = -0.01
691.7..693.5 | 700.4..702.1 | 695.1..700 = 0.14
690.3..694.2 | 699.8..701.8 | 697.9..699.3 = 0.03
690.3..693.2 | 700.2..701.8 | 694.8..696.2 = 0.10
